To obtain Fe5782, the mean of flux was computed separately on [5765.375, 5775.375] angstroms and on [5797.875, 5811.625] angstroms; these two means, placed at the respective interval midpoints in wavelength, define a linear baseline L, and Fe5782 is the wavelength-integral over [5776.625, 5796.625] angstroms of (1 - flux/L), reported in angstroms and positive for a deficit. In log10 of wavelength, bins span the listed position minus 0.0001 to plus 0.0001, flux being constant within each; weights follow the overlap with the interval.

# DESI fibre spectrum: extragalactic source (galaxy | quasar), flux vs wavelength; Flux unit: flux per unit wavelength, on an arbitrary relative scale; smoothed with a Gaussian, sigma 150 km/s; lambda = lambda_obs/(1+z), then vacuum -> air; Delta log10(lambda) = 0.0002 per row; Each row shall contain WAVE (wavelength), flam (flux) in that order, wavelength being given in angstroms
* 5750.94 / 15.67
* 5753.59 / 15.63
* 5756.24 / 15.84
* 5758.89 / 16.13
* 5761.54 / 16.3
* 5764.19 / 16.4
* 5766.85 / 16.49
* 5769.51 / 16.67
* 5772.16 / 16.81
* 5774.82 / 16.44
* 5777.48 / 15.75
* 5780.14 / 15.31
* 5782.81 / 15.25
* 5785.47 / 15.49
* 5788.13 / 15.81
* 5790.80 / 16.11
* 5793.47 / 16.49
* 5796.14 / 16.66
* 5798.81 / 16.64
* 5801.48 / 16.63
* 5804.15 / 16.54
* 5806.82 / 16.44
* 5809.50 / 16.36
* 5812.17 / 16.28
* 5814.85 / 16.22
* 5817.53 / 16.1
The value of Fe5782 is 0.89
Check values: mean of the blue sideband 16.6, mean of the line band 15.8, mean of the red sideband 16.5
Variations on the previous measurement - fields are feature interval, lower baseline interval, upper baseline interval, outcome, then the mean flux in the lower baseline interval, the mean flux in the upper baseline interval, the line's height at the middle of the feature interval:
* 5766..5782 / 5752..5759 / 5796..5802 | -0.04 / 15.8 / 16.6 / 16.2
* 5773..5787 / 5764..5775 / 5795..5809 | 0.75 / 16.6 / 16.6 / 16.6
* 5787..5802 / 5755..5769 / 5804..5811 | 0.00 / 16.3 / 16.4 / 16.4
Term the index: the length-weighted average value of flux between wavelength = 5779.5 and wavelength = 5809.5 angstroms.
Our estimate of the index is 16.2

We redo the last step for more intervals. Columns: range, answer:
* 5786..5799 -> 16.3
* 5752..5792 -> 16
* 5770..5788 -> 15.9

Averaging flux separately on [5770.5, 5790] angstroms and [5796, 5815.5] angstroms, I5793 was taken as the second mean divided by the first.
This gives 1.04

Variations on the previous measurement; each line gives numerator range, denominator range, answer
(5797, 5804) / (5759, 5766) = 1.02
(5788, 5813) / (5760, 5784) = 1.02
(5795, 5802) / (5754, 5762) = 1.04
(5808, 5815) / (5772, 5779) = 1.00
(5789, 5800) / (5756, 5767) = 1.01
